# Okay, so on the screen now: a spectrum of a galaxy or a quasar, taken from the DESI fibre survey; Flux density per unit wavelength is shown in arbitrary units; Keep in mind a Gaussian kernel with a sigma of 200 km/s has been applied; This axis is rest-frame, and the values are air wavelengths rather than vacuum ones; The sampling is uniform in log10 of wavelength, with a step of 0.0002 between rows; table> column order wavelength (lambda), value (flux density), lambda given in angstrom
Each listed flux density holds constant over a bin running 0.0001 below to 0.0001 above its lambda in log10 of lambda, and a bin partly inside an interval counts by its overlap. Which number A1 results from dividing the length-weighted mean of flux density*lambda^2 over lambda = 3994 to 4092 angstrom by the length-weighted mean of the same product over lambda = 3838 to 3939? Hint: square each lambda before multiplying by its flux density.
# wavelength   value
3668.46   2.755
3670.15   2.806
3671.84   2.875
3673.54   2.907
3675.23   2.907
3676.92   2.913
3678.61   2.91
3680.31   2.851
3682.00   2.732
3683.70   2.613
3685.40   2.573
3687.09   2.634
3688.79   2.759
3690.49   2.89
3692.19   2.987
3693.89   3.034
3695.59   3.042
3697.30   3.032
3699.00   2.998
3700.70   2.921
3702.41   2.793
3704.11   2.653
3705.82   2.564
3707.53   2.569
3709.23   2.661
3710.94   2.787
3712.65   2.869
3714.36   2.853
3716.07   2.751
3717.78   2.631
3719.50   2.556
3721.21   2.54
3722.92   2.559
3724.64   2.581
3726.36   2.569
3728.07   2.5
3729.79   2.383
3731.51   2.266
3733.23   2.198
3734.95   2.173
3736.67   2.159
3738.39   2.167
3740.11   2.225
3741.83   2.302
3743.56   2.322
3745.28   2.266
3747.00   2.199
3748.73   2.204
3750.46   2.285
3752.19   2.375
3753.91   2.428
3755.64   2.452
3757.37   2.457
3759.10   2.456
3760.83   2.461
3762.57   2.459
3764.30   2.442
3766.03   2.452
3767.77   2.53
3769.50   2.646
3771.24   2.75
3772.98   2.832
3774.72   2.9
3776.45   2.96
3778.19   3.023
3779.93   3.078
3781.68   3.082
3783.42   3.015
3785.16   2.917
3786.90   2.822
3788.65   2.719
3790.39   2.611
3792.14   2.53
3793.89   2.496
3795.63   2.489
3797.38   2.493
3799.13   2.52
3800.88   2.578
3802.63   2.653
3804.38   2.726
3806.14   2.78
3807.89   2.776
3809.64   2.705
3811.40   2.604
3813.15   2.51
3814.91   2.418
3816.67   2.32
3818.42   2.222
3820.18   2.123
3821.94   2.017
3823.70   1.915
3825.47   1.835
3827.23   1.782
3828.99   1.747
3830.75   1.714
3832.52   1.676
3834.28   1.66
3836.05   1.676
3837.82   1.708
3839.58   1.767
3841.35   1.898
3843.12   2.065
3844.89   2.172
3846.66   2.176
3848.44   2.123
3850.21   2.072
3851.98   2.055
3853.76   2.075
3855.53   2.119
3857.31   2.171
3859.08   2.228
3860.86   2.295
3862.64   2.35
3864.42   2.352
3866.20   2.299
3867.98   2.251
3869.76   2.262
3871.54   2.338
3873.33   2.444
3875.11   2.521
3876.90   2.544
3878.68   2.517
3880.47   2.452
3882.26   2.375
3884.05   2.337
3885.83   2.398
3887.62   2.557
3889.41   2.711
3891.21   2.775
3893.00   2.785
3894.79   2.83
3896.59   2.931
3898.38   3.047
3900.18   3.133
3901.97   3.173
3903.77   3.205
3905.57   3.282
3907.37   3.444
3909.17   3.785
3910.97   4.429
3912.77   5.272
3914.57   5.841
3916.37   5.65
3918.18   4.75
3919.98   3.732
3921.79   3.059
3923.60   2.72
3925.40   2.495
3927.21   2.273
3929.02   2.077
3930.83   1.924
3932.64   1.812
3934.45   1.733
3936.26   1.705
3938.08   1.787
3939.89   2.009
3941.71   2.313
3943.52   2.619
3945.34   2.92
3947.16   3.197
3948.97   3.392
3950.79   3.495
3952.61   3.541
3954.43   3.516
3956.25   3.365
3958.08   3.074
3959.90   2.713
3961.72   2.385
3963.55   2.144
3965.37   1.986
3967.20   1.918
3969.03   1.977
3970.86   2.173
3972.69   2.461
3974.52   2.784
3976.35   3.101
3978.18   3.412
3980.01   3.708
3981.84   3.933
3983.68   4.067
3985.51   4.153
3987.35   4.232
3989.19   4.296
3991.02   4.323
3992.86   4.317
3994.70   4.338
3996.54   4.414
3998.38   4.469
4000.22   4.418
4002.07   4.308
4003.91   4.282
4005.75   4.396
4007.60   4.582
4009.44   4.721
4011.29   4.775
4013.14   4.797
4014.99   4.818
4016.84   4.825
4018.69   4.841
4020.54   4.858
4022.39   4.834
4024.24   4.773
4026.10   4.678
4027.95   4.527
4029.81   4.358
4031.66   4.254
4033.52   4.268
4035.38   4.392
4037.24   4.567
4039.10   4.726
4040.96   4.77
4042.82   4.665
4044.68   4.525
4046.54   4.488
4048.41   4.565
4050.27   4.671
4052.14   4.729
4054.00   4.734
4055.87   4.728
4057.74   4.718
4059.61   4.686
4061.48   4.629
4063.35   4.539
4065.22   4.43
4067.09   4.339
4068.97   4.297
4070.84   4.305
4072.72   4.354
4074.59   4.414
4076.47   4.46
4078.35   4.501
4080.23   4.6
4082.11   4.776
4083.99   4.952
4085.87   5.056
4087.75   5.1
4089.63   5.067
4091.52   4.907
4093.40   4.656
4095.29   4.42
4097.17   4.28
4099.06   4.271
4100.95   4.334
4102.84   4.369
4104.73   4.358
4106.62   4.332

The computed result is 1.84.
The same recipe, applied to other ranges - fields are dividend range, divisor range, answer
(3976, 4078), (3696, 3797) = 1.99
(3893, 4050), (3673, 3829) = 1.60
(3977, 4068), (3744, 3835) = 2.05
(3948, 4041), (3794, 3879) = 1.91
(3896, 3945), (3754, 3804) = 1.25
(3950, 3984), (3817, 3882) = 1.47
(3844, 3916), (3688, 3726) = 1.10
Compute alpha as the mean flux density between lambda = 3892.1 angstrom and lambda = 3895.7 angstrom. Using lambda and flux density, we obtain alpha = 2.81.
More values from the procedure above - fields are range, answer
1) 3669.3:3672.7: 2.83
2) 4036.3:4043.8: 4.68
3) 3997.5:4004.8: 4.37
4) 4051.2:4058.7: 4.73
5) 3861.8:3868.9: 2.31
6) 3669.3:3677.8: 2.88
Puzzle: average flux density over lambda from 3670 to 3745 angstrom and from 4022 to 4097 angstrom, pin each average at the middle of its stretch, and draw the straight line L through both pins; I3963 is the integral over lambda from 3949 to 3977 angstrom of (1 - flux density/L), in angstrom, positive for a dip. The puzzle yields 9.2 angstrom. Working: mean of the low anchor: 2.65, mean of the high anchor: 4.61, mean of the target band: 2.73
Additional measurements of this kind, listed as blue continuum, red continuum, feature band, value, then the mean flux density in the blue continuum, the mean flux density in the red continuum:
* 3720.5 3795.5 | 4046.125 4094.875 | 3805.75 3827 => 4.3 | 2.53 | 4.64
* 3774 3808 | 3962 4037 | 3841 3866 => 7.7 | 2.76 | 3.99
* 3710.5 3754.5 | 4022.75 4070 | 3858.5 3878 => 5.8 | 2.42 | 4.57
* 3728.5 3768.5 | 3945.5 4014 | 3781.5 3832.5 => 4.1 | 2.33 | 3.59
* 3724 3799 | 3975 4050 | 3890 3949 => 9.7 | 2.53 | 4.41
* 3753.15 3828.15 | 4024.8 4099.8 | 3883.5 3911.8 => 2.6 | 2.56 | 4.59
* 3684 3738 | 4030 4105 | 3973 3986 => 1.8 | 2.66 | 4.57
